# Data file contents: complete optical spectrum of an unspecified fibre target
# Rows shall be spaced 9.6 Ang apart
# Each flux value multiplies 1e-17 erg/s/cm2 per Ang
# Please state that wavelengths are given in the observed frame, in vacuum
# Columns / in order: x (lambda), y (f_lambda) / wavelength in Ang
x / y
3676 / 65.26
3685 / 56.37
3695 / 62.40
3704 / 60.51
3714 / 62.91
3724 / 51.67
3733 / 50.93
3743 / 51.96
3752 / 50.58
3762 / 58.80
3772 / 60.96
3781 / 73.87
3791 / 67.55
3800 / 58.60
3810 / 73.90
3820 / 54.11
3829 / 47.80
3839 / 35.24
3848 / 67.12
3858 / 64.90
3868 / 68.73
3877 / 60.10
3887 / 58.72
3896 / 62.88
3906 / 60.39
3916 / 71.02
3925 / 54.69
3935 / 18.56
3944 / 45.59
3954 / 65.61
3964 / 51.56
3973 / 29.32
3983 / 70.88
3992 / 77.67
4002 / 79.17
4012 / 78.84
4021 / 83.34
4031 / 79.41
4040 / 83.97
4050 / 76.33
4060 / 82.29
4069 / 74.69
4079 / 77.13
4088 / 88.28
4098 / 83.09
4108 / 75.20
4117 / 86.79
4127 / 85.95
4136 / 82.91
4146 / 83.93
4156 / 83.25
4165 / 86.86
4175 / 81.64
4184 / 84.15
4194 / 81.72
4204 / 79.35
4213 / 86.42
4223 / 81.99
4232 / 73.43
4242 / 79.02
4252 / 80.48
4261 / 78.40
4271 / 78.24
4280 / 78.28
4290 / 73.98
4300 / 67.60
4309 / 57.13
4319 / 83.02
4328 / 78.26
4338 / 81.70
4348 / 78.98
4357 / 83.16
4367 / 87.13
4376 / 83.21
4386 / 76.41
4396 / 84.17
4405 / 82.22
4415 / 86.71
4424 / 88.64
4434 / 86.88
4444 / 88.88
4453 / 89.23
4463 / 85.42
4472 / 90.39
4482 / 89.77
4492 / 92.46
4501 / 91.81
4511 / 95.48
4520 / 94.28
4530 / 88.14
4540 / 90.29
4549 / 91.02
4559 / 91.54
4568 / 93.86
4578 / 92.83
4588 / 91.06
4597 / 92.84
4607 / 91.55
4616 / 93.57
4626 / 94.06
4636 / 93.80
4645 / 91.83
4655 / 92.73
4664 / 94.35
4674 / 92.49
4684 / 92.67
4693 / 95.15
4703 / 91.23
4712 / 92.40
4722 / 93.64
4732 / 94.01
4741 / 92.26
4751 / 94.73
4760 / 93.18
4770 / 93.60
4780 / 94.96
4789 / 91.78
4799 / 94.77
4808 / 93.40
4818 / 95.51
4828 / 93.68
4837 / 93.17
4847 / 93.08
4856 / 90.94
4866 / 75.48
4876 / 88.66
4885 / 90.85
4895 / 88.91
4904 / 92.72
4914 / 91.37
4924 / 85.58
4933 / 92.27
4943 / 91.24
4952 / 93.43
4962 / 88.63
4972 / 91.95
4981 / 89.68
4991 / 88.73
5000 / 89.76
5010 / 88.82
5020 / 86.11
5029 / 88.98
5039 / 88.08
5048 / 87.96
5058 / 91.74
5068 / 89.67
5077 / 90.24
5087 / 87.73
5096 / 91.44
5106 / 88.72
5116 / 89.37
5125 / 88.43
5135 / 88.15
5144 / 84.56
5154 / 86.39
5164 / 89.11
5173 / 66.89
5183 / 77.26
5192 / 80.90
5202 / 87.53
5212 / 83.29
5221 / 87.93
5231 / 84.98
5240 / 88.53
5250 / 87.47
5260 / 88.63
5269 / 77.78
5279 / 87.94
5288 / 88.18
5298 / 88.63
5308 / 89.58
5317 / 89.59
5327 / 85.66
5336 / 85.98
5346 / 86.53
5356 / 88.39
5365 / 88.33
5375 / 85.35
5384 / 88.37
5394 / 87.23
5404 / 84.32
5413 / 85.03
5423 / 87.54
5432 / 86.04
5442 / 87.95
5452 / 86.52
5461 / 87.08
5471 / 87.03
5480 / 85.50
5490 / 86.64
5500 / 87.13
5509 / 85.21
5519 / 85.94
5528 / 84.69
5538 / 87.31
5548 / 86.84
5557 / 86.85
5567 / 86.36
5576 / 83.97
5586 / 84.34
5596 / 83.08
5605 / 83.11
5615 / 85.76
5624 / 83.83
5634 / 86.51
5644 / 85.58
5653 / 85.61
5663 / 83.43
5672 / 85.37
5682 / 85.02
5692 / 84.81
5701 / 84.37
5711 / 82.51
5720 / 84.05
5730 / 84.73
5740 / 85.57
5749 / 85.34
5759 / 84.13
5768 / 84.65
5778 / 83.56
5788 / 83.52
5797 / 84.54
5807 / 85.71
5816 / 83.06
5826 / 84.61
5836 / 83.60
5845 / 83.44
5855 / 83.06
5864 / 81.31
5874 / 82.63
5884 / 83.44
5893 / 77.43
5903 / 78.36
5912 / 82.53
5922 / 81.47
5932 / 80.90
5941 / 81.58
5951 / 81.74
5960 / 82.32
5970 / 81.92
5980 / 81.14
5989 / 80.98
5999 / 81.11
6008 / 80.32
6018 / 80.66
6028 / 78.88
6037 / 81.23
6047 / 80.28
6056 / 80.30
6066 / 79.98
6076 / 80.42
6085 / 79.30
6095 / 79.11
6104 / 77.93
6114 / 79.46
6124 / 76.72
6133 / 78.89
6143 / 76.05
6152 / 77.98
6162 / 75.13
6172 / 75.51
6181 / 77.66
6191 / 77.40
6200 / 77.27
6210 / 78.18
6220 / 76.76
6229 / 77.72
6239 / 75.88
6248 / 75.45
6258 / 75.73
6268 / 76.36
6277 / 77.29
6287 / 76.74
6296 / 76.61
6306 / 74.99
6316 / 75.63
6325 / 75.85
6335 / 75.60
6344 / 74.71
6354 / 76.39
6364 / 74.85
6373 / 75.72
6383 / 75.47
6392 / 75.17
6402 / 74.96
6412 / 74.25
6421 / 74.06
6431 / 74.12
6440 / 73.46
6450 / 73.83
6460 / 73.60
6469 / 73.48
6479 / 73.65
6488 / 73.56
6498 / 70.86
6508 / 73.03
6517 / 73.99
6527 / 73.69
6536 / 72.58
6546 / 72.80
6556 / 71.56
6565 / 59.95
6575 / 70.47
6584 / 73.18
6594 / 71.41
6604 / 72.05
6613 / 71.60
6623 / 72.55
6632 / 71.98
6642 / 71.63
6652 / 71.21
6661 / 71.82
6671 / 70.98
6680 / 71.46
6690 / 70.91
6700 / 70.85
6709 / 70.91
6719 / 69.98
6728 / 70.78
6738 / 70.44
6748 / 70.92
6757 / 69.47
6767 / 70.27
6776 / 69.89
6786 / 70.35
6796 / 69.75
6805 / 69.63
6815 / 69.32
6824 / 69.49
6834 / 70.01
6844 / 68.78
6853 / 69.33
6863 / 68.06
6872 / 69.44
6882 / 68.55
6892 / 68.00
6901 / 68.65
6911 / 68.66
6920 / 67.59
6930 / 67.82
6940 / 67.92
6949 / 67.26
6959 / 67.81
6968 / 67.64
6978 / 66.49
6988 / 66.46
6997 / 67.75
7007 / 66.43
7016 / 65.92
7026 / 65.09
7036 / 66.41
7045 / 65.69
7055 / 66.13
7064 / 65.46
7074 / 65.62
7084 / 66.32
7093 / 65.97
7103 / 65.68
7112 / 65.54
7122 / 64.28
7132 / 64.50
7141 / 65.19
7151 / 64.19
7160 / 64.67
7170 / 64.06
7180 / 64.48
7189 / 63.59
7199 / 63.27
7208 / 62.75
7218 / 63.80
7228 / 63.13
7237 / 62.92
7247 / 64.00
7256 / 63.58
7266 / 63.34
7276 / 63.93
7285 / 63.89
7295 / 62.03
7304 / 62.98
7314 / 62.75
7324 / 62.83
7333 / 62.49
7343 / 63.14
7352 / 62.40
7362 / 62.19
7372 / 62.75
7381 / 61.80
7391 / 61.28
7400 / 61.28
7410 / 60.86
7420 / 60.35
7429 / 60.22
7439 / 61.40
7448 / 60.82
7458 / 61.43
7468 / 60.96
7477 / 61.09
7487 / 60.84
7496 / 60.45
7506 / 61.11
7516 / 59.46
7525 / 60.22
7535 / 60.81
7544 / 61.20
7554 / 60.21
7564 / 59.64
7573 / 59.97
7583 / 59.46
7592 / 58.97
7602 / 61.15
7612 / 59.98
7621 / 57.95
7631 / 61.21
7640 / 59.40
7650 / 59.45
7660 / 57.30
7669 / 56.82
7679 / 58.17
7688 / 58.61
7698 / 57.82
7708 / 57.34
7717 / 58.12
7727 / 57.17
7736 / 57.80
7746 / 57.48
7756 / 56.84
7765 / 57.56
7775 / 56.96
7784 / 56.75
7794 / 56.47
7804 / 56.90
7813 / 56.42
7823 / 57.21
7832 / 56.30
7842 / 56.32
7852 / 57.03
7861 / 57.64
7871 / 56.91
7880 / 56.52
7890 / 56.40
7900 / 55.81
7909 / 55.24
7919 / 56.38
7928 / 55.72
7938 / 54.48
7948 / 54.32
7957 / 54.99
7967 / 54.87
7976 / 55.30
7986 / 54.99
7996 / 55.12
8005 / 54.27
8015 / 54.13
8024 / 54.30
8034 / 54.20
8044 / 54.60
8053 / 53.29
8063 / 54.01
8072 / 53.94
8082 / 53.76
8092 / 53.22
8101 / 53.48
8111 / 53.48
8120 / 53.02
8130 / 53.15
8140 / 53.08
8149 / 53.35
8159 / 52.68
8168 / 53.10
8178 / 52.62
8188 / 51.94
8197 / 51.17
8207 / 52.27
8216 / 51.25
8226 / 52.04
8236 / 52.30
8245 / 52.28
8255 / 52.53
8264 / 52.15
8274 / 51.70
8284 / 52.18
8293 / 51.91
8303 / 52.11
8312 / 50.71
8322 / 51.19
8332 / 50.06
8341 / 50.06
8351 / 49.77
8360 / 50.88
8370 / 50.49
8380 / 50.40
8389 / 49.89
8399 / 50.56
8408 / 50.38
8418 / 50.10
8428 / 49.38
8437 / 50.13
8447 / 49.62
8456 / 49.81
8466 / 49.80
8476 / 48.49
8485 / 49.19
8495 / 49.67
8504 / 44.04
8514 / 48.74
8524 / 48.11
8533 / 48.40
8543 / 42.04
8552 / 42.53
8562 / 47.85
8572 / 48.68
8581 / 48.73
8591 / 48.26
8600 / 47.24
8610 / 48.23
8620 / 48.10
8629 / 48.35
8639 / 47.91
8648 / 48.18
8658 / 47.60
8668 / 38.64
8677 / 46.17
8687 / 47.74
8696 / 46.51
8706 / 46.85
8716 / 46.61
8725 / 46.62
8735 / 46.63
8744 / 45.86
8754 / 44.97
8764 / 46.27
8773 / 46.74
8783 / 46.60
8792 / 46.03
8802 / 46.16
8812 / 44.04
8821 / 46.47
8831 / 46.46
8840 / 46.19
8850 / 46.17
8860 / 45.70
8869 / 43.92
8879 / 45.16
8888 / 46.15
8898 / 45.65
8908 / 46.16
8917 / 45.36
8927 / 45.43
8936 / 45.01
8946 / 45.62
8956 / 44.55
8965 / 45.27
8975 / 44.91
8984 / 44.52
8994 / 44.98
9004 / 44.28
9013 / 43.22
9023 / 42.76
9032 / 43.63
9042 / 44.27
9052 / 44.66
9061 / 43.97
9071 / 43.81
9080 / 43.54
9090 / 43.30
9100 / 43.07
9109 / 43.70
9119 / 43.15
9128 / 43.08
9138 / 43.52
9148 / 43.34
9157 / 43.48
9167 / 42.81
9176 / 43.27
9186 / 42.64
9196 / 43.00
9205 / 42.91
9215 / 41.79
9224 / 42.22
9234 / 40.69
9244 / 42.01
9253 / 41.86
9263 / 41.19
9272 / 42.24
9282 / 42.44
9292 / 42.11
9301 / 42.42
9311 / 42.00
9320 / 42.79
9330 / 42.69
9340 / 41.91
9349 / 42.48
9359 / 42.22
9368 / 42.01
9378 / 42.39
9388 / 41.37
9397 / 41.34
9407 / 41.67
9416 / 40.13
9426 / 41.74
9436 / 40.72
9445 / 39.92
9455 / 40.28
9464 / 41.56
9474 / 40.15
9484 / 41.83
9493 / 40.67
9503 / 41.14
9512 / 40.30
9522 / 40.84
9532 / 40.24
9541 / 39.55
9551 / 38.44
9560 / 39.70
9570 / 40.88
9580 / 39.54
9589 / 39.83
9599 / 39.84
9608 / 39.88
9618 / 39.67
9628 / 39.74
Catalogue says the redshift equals 0.000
